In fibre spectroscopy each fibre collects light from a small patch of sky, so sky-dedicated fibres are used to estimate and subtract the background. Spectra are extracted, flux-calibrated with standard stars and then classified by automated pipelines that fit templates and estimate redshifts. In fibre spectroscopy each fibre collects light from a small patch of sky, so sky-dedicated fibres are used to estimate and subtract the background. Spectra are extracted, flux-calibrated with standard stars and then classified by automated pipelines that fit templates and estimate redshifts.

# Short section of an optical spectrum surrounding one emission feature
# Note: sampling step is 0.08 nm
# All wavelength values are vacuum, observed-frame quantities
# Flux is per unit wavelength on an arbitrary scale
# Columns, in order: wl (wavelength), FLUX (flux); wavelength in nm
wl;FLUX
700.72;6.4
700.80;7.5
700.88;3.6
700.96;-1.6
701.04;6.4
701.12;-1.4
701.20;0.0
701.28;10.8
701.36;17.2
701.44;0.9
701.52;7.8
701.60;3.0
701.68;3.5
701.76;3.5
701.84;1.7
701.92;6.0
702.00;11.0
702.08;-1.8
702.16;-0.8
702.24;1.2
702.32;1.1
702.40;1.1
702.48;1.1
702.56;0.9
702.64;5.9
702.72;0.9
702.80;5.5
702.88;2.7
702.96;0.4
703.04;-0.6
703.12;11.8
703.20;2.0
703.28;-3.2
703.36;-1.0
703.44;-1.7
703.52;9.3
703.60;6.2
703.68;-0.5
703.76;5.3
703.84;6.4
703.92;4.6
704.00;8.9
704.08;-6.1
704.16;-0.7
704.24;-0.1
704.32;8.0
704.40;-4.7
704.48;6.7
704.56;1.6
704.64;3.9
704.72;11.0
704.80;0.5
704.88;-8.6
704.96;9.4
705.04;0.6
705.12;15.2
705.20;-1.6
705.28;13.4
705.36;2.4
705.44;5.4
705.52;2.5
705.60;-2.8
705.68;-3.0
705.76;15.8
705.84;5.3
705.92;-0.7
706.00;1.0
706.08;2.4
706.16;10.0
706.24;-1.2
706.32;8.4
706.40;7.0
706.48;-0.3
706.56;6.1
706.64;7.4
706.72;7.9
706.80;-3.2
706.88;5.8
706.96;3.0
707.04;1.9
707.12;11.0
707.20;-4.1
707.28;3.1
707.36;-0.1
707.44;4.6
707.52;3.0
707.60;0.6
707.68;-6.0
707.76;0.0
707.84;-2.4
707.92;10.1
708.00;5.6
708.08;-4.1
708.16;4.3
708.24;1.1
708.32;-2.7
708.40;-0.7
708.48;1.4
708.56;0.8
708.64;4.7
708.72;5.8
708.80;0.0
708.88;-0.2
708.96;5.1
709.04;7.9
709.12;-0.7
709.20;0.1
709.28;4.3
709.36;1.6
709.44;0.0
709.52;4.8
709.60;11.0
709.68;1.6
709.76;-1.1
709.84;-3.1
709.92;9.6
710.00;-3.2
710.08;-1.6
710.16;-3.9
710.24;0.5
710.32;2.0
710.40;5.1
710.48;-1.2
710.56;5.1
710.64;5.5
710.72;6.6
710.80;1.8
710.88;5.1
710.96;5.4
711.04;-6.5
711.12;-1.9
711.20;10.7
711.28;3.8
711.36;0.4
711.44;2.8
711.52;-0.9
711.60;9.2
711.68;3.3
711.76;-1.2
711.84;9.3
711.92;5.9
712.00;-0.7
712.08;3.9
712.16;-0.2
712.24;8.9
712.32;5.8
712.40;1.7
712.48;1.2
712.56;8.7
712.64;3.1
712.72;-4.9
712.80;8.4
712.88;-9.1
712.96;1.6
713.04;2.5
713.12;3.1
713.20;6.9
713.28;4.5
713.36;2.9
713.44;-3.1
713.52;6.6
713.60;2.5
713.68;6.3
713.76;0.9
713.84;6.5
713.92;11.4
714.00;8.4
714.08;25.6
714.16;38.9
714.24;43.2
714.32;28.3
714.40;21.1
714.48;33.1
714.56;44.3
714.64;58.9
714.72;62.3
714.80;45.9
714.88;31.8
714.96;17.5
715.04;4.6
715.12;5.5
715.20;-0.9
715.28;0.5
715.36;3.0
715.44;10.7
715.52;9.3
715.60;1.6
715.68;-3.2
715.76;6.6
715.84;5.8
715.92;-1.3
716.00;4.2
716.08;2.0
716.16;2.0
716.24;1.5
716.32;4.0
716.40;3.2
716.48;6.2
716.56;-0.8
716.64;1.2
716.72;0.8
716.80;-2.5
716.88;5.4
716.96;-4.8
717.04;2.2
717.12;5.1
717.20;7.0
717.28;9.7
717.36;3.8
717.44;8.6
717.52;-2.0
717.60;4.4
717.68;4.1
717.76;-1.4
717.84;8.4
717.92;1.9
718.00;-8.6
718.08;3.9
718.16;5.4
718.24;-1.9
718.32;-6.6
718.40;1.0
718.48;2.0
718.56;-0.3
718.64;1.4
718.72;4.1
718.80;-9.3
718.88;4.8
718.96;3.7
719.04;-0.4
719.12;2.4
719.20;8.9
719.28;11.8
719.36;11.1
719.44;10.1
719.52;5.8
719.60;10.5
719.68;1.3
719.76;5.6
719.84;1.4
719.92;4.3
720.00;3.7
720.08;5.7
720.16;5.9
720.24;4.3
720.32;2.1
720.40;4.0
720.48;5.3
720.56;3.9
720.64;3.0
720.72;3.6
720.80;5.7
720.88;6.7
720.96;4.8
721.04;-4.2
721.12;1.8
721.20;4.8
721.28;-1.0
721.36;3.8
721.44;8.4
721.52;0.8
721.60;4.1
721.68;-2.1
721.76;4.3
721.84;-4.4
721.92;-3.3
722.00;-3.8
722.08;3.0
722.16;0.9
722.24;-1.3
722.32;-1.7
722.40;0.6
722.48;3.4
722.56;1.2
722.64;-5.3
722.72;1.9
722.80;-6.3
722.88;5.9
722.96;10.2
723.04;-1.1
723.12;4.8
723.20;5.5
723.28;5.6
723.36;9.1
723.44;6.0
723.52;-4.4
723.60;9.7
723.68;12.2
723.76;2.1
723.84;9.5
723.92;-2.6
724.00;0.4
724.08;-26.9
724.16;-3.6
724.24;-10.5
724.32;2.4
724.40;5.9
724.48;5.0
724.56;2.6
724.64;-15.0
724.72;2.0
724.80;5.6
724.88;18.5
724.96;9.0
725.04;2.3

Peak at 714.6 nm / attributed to [O II]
